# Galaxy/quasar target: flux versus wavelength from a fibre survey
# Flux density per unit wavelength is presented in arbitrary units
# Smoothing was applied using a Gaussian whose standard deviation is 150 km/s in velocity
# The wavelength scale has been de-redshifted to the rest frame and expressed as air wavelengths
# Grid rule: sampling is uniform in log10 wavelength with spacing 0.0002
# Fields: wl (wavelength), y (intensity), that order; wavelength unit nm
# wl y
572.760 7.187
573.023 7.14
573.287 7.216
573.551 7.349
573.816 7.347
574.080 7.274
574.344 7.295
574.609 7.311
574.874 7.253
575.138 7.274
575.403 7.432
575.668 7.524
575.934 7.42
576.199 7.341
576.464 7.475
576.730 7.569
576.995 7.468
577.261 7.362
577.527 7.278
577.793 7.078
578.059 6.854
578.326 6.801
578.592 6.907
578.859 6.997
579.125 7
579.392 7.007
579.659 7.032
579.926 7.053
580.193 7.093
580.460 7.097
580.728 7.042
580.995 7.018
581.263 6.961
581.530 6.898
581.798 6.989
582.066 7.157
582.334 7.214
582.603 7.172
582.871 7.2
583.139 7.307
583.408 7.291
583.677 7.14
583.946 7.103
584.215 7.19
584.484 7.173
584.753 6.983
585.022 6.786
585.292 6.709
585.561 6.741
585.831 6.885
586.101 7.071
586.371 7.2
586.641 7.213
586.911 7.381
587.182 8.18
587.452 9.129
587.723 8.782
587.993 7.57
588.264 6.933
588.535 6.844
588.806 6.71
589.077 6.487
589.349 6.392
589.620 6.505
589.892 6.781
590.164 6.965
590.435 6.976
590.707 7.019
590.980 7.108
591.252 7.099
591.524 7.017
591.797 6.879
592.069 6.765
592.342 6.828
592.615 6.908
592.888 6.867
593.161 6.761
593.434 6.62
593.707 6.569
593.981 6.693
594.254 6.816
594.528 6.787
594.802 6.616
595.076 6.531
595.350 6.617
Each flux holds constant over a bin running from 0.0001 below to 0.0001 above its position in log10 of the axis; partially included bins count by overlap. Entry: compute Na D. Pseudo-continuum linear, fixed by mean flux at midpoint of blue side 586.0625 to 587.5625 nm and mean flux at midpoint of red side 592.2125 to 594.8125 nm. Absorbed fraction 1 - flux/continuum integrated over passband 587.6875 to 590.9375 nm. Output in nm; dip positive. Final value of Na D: 0.18 nm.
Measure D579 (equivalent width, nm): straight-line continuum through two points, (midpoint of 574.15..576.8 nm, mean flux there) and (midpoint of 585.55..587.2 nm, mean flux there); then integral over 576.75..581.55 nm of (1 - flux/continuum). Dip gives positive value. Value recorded 0.17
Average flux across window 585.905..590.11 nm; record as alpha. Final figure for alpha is 7.27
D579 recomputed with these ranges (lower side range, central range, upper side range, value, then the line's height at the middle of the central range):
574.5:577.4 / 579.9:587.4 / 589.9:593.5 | 0.022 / 7.16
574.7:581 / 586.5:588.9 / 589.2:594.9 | -0.252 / 6.92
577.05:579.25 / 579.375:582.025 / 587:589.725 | 0.038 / 7.13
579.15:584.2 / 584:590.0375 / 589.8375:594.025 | -0.160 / 6.98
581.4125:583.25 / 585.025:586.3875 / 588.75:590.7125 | 0.011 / 6.94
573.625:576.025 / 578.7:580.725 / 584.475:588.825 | 0.083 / 7.34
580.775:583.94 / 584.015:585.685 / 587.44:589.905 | 0.044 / 7.13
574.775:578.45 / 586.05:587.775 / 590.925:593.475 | -0.201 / 7.03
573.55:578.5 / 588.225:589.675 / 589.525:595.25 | 0.059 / 6.92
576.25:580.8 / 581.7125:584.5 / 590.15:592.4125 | -0.043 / 7.07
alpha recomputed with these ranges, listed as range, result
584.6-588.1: 7.43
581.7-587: 7.09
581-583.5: 7.12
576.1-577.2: 7.46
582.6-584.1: 7.2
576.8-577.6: 7.39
